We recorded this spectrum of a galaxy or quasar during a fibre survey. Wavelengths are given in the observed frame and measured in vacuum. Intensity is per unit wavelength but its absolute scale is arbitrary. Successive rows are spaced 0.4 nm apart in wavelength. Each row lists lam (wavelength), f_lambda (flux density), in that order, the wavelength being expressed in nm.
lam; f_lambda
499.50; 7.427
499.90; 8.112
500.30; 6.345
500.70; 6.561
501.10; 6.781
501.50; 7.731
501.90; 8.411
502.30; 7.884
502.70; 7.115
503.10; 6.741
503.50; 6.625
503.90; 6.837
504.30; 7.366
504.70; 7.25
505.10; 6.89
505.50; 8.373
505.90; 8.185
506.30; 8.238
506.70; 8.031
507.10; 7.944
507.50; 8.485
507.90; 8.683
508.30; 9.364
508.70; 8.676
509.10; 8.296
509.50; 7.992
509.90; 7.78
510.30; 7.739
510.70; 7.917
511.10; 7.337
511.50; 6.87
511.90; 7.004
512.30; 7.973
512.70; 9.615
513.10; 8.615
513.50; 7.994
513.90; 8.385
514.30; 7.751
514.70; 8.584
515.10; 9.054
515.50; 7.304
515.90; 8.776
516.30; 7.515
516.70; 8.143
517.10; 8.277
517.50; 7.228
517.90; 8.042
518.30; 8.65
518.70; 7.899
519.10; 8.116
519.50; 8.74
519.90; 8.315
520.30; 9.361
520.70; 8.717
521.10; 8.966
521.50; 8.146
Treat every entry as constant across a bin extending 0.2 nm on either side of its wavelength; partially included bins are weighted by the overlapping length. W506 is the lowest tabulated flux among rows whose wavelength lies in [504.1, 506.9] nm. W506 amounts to 6.89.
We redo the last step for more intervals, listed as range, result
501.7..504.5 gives 6.625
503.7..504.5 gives 6.837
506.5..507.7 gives 7.944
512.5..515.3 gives 7.751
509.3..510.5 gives 7.739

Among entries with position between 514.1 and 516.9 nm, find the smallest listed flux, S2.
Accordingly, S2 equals 7.304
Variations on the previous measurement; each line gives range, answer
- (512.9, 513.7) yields 7.994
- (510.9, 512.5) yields 6.87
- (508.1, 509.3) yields 8.296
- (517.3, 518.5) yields 7.228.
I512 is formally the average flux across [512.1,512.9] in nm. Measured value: 8.79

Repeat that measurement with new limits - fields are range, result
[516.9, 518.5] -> 8.05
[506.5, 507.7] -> 8.15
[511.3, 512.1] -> 6.94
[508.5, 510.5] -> 8.1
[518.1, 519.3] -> 8.22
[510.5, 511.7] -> 7.37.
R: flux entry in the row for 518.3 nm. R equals 8.65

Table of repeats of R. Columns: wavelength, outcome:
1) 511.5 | 6.87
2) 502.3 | 7.884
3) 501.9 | 8.411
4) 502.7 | 7.115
